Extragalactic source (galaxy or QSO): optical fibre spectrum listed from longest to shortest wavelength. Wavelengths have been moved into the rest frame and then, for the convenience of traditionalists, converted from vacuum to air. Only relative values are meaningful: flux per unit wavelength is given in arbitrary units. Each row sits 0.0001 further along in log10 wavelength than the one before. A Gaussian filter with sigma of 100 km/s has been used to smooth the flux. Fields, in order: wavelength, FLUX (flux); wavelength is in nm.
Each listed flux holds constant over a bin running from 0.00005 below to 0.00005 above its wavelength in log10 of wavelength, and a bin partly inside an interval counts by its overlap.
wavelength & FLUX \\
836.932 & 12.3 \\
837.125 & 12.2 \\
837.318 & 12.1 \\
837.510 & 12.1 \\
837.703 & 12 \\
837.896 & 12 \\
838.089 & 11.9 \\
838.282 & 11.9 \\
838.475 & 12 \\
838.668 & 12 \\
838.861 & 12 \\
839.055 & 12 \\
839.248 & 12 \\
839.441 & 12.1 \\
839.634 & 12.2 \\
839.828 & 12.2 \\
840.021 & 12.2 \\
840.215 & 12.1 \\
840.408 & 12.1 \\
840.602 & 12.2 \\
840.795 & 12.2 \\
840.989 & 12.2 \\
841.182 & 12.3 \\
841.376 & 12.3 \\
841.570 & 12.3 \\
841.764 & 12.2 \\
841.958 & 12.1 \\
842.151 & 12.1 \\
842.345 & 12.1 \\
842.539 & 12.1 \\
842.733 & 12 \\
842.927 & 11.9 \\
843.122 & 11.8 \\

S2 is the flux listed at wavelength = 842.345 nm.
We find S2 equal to 12.1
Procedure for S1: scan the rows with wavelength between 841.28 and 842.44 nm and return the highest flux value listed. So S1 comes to 12.3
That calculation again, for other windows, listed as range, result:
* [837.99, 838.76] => 12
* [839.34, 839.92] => 12.2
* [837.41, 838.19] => 12.1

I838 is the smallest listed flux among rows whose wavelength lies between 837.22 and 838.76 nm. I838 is 11.9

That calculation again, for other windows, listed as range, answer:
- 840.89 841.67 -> 12.2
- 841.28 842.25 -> 12.1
